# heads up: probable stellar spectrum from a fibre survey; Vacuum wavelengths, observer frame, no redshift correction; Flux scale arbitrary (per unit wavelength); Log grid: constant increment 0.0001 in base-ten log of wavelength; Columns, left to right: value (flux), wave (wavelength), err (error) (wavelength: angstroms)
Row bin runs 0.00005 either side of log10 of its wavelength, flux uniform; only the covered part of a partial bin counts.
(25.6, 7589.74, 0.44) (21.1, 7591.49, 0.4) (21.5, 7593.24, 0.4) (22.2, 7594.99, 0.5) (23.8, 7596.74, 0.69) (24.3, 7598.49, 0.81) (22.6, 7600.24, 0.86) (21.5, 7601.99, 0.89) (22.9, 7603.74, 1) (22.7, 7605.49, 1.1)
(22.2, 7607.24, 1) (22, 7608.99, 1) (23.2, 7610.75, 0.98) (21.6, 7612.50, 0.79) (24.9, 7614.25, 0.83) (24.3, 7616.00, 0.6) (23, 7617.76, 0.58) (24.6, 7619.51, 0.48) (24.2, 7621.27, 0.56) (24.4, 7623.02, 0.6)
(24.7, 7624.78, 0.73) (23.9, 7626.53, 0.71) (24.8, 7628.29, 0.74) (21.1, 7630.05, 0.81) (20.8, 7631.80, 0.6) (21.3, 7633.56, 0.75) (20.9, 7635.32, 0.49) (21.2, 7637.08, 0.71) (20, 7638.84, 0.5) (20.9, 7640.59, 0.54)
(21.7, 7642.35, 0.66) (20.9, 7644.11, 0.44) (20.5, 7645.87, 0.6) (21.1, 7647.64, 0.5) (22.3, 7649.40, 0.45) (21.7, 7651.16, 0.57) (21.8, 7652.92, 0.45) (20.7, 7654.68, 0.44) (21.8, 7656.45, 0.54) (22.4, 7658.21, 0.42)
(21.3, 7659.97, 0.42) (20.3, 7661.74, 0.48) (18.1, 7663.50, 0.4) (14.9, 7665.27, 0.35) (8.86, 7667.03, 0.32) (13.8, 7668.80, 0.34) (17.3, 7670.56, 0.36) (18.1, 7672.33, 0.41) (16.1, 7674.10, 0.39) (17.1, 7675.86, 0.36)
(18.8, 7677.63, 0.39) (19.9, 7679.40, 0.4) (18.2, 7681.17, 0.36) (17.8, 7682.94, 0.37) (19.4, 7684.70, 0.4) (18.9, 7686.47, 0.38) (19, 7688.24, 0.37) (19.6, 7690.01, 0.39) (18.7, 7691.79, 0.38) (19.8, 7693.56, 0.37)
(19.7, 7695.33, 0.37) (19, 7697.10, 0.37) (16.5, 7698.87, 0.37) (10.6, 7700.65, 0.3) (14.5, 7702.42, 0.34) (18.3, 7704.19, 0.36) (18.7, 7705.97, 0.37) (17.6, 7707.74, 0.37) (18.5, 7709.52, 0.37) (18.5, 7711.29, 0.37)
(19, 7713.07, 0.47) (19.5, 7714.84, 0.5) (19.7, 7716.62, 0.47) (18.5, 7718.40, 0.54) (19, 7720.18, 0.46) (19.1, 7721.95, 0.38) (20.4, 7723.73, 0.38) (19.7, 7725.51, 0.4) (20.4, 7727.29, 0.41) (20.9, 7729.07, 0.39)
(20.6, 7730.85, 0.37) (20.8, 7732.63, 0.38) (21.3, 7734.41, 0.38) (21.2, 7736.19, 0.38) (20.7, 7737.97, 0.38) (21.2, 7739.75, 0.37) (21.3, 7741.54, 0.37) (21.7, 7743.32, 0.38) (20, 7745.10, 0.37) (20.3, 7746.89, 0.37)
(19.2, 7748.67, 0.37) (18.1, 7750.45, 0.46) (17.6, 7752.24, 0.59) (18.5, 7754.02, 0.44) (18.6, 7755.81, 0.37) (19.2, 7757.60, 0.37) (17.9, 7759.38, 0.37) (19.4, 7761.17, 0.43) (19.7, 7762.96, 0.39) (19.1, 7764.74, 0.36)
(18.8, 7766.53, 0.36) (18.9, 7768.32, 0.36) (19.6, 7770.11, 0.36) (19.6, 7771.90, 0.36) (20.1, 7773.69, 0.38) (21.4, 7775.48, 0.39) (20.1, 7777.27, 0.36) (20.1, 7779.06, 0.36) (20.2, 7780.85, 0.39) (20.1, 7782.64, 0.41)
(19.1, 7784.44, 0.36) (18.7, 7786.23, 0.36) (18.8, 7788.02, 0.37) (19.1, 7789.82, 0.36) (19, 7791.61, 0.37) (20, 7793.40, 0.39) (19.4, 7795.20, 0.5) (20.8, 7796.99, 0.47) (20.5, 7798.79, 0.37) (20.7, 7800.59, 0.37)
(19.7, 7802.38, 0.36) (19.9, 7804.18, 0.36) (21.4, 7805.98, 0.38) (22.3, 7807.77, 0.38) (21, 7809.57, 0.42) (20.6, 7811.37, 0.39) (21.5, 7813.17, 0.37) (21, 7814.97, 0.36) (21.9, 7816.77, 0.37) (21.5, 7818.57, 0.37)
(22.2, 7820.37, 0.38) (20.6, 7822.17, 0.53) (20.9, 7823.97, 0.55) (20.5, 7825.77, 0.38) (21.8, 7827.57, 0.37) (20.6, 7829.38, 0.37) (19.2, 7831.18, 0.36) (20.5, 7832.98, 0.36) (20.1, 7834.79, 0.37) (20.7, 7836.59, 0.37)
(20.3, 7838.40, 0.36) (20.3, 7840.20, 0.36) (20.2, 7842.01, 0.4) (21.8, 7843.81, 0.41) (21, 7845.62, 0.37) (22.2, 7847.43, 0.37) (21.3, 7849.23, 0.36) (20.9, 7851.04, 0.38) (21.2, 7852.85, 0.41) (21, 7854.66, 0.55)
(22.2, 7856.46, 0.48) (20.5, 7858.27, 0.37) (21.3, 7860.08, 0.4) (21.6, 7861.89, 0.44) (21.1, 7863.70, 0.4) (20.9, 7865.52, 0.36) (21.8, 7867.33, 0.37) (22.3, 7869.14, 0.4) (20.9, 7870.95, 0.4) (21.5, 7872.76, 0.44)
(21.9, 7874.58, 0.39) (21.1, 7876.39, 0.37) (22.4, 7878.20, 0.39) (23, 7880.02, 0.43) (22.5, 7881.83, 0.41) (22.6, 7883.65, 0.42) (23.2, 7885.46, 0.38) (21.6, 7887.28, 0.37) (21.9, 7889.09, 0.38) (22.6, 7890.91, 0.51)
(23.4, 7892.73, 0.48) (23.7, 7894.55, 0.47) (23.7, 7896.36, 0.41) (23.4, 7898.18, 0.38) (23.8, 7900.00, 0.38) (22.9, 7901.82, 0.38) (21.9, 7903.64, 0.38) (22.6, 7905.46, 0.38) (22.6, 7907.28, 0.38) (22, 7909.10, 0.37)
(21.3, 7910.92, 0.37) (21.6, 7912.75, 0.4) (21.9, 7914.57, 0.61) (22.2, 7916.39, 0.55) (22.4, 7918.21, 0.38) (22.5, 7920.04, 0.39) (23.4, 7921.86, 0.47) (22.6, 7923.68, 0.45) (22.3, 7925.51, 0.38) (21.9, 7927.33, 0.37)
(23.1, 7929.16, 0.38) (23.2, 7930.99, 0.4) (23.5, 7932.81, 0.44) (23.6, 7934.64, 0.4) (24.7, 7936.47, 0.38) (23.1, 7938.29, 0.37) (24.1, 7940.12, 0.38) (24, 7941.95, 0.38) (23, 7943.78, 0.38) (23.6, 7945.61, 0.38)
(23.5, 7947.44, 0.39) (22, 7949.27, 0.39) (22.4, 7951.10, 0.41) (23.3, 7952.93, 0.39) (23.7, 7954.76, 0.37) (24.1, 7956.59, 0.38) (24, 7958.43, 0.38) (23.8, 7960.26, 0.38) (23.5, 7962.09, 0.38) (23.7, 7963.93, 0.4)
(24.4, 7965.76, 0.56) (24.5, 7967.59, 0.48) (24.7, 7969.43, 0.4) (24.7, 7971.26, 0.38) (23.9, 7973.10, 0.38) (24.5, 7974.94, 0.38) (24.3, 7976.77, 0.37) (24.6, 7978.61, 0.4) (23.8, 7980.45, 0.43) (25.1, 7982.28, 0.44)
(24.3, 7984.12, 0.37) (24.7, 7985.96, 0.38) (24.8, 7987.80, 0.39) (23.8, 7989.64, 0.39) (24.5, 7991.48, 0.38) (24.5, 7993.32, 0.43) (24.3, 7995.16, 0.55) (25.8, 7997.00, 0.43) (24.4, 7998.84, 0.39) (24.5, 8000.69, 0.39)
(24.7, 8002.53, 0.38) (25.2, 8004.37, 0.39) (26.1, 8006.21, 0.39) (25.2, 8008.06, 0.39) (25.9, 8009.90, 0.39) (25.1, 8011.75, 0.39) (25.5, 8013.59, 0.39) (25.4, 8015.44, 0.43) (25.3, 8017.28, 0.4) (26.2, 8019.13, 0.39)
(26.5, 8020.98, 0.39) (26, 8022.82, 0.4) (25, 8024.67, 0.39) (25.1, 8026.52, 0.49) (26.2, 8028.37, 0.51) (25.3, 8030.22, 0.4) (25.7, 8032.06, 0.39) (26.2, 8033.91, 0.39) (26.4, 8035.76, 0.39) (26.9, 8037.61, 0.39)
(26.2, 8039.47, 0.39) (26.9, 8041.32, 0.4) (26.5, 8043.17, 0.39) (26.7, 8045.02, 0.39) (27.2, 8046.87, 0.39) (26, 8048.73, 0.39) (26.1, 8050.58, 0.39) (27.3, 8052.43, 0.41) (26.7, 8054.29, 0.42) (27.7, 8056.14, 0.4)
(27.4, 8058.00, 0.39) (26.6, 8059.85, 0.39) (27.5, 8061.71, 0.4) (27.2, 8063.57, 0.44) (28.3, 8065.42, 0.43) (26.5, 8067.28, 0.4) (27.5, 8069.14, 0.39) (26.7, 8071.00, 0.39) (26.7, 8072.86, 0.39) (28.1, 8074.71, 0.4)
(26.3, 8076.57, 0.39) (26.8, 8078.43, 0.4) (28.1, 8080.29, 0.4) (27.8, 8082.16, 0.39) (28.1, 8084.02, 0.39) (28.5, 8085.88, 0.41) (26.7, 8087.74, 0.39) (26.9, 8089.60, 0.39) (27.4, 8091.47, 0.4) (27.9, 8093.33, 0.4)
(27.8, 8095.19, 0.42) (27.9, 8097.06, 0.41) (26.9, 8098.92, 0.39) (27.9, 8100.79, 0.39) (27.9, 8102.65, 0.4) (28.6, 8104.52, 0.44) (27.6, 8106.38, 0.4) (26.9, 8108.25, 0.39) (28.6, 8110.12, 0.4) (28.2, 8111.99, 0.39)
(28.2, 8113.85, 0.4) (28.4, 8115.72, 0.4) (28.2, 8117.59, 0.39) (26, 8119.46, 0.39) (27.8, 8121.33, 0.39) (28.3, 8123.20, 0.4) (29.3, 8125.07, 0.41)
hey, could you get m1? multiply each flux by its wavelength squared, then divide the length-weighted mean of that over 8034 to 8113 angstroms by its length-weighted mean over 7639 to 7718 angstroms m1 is 1.61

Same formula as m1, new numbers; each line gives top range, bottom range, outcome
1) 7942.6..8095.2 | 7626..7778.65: 1.43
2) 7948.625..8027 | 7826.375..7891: 1.19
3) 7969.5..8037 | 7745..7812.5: 1.35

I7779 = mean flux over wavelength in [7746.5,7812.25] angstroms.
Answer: 19.7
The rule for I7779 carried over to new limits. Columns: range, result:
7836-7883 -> 21.4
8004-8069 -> 26.3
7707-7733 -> 19.5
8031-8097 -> 27.1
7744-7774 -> 19.1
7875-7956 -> 22.8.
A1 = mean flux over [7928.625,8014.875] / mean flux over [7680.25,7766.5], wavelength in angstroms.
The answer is 1.27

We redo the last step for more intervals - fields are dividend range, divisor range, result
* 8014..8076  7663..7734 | 1.46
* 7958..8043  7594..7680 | 1.19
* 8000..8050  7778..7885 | 1.24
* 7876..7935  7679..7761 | 1.19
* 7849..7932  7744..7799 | 1.14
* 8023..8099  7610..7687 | 1.31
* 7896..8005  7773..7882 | 1.13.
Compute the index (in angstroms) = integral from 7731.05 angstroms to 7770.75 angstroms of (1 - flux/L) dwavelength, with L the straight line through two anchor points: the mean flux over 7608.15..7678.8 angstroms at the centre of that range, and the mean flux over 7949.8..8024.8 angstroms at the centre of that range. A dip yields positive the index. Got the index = 4.1 angstroms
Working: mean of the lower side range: 20.8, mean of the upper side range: 24.6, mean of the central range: 19.7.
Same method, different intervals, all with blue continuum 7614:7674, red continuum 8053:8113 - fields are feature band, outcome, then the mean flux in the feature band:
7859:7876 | 1.9 angstroms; 21.5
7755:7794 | 5.8 angstroms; 19.4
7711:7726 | 1.8 angstroms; 19.3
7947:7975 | 2.0 angstroms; 23.8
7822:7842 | 2.7 angstroms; 20.5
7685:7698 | 1.4 angstroms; 19.2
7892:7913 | 1.7 angstroms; 22.8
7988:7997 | 0.6 angstroms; 24.5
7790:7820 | 3.3 angstroms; 20.7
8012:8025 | 0.4 angstroms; 25.7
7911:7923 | 1.3 angstroms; 22.3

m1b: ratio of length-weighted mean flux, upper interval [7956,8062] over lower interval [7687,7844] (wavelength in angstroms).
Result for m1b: 1.29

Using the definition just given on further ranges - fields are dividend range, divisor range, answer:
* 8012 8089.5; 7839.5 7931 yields 1.21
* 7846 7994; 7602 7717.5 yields 1.15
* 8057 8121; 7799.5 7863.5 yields 1.31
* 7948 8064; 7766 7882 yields 1.22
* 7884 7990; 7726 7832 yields 1.16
